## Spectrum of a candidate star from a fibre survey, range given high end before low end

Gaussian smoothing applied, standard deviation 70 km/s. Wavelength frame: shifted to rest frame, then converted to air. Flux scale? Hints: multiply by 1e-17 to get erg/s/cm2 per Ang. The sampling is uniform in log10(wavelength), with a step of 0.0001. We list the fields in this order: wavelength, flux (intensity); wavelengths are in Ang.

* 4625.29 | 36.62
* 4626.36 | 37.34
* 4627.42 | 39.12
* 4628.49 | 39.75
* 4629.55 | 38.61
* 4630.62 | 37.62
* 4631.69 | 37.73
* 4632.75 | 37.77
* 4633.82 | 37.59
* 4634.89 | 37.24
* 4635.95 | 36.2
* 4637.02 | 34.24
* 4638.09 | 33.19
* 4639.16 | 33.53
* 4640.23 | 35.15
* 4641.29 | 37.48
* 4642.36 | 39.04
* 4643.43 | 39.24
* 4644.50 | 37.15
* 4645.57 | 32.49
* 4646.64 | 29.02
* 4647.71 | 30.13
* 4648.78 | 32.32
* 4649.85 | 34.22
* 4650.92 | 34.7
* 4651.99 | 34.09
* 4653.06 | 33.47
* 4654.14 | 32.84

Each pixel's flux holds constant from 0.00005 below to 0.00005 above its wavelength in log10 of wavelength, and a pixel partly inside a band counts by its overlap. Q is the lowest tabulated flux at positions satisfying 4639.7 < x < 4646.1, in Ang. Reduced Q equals 32.49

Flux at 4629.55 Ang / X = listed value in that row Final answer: 38.61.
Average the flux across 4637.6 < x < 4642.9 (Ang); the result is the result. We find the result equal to 35.7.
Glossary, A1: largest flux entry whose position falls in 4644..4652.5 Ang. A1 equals 37.15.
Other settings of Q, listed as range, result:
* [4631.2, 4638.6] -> 33.19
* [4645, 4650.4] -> 29.02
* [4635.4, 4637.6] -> 34.24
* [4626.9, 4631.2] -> 37.62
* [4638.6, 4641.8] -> 33.53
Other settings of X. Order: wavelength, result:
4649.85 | 34.22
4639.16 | 33.53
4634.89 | 37.24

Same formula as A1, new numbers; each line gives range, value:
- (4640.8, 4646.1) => 39.24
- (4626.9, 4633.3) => 39.75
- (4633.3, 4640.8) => 37.59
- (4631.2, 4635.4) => 37.77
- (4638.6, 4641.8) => 37.48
